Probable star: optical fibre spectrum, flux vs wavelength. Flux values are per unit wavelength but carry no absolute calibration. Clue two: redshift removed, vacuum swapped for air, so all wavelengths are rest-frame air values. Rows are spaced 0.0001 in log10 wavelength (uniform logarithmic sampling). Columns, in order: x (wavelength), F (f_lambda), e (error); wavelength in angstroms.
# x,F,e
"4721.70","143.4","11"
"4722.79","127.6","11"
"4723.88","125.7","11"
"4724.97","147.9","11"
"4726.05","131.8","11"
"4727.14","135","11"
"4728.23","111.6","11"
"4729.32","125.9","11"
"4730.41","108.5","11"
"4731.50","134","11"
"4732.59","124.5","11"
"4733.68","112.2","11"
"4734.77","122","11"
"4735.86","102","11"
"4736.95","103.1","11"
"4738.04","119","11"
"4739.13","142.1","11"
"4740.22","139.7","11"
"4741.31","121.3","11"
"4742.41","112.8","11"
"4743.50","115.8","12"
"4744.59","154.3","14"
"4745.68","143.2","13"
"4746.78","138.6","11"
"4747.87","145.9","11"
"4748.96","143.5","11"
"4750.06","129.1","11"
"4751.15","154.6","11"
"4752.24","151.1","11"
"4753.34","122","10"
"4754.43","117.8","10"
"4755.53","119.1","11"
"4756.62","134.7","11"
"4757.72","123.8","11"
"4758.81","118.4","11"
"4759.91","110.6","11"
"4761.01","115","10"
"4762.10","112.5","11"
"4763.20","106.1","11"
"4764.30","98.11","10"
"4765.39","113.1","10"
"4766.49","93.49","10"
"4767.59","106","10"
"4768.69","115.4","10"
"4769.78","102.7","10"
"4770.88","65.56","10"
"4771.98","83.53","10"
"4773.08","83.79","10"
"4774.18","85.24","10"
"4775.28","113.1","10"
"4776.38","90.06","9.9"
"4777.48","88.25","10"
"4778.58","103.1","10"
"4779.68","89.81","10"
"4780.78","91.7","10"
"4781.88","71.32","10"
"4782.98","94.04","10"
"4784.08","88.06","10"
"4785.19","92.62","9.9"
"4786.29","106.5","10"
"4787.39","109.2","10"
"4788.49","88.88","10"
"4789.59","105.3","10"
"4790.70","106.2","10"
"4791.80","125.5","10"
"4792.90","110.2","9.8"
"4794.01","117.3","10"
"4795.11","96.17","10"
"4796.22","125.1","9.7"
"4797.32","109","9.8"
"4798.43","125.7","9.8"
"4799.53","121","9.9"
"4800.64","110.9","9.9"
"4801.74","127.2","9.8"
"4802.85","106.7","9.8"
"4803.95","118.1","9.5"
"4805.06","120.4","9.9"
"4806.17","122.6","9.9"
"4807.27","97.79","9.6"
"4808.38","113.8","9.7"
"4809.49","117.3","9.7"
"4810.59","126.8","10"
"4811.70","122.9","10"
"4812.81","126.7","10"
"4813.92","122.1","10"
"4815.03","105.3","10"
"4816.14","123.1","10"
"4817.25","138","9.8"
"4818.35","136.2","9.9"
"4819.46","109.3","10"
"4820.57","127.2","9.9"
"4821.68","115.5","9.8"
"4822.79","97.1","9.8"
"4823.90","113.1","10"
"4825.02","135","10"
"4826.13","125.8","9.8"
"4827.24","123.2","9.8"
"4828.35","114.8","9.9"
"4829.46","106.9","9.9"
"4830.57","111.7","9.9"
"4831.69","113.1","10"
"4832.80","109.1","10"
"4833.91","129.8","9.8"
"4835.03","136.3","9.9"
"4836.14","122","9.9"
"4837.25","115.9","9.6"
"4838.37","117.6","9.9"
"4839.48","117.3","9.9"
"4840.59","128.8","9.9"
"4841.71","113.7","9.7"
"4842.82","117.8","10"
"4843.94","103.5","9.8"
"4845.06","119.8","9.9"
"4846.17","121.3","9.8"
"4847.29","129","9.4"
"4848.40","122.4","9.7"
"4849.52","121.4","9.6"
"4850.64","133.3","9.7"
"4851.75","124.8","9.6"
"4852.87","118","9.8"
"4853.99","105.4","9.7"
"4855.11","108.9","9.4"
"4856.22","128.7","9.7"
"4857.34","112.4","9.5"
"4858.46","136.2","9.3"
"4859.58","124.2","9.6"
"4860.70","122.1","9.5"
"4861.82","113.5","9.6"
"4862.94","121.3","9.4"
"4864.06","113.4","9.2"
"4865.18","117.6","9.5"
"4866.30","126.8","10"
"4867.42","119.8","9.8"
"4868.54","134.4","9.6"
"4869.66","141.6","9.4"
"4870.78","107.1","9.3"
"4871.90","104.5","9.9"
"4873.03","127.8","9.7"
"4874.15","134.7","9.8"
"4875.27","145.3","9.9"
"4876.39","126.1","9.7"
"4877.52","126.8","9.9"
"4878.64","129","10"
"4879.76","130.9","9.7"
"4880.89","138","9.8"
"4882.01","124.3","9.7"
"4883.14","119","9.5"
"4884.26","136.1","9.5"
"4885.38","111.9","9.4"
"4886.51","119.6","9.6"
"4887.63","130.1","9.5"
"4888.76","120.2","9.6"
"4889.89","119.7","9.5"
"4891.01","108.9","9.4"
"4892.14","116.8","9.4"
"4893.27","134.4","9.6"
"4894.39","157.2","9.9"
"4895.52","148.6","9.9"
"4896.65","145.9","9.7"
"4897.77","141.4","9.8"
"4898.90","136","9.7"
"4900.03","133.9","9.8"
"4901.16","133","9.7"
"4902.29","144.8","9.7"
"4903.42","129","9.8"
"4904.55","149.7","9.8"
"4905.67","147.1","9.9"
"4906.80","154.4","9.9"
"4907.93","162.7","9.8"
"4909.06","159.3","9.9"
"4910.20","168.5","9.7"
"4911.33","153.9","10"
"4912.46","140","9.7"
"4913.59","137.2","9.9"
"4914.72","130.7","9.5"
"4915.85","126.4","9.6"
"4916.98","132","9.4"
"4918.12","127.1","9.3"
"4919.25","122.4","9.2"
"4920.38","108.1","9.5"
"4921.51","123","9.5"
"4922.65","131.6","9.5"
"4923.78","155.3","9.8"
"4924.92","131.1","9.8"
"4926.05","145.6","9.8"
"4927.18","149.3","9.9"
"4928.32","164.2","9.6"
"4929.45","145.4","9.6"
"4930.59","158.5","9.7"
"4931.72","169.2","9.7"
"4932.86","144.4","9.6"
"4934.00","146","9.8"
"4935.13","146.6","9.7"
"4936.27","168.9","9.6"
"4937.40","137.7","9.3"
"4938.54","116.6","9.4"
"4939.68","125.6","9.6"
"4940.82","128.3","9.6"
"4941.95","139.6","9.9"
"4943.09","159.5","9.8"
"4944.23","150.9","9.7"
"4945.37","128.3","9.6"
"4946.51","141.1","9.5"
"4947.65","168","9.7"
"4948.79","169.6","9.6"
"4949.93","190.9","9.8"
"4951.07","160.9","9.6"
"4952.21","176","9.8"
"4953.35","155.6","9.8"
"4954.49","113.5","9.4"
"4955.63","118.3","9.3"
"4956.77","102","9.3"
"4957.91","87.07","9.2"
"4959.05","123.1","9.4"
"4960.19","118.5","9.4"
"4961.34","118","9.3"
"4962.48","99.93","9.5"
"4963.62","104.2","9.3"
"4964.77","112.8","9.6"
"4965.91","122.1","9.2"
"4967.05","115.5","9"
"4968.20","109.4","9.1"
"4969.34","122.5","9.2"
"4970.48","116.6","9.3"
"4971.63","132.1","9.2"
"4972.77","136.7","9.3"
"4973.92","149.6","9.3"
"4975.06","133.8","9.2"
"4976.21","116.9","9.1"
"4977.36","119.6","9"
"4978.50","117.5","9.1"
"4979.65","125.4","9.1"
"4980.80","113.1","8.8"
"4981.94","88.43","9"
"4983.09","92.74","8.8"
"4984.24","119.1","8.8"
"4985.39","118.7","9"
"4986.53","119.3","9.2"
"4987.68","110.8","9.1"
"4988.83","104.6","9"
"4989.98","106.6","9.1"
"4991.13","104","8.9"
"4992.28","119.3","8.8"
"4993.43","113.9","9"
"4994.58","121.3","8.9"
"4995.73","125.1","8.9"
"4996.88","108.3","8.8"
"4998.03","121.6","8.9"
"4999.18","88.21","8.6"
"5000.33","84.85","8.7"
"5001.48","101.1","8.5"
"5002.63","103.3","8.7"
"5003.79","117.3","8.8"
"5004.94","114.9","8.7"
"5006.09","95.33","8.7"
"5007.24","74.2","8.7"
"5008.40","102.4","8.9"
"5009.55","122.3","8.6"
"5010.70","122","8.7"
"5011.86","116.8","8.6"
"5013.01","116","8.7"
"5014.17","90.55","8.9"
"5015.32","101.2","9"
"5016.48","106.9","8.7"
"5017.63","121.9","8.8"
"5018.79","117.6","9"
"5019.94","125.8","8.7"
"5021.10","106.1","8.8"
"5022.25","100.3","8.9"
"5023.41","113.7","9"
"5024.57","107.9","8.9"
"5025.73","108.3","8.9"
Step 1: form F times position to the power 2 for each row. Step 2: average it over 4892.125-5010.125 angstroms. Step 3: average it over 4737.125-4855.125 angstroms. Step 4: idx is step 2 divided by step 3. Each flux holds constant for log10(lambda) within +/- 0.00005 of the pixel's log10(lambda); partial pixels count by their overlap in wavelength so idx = 1.2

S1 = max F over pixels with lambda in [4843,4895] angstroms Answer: 157.2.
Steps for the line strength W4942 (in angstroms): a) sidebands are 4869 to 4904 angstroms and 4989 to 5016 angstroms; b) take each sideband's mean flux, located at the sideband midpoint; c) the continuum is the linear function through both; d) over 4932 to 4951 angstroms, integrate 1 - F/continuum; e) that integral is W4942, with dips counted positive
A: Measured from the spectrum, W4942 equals -4.7 angstroms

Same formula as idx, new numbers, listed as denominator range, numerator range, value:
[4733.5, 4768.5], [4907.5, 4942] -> 1.24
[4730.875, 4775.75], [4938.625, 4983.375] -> 1.18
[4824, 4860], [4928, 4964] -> 1.21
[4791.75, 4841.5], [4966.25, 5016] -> 1.02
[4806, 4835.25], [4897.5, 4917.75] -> 1.25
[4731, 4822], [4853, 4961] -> 1.25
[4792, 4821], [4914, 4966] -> 1.22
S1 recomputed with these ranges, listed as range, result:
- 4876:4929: 168.5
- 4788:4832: 138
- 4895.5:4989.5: 190.9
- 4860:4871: 141.6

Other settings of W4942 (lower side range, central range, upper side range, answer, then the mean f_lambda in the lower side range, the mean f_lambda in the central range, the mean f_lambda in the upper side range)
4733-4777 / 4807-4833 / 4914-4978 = 1.0 angstroms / 117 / 118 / 135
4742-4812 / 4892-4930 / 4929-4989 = -4.7 angstroms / 112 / 141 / 130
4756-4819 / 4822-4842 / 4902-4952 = 0.3 angstroms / 108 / 118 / 145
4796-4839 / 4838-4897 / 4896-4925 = 2.7 angstroms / 119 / 124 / 140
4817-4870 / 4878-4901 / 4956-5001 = -2.3 angstroms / 121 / 130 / 114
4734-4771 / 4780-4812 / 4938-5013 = 3.3 angstroms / 122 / 109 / 121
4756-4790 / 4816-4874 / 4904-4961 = -0.8 angstroms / 100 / 120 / 142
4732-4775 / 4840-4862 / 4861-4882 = 0.7 angstroms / 118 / 120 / 125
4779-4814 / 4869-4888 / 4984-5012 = -3.0 angstroms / 109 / 127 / 109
